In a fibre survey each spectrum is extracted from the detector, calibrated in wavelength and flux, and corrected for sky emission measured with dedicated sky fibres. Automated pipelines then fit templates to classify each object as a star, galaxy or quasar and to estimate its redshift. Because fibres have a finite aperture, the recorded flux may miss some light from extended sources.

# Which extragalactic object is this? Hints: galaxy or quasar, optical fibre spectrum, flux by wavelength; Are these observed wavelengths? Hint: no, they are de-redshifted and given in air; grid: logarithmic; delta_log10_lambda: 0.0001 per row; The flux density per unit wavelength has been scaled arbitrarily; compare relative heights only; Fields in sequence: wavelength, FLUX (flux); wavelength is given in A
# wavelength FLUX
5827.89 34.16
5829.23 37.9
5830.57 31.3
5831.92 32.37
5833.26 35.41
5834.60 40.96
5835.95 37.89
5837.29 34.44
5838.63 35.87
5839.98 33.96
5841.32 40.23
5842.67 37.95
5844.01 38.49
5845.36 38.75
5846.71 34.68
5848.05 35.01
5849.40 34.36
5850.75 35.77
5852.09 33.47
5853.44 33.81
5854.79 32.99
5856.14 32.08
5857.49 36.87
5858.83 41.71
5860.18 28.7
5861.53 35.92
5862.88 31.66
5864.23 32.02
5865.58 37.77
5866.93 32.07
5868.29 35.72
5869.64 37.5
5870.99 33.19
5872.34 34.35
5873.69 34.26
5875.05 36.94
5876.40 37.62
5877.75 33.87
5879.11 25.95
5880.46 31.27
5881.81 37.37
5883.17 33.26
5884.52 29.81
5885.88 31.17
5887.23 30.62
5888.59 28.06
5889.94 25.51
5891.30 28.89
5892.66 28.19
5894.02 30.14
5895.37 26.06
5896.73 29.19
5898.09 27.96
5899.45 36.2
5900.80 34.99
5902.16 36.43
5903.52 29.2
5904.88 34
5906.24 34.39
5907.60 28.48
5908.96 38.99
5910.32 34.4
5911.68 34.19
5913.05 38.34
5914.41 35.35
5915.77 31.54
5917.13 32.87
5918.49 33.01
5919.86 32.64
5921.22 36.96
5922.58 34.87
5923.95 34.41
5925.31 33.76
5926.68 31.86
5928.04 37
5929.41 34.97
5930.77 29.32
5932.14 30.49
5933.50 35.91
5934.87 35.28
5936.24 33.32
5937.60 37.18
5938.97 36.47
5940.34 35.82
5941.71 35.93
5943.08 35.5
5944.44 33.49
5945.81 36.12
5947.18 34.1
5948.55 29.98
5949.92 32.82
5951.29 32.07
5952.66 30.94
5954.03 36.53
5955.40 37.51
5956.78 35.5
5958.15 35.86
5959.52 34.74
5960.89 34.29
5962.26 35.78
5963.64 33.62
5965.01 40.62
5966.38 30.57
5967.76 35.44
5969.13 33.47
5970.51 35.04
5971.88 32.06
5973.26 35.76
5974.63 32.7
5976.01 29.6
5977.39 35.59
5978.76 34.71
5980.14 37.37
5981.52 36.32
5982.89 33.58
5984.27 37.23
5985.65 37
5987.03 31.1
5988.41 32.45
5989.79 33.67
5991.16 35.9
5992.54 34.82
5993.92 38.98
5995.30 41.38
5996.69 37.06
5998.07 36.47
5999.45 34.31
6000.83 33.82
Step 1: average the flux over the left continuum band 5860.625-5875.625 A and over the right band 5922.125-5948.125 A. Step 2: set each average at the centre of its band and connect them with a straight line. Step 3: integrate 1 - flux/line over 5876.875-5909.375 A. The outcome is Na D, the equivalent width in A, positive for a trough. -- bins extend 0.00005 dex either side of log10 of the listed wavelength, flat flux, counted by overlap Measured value 3.1 A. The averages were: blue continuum 34.5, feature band 31.2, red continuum 34.5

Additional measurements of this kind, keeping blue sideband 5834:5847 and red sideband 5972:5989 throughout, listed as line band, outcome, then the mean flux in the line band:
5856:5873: 1.01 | 34.7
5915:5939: 1.07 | 33.9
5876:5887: 1.25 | 32.3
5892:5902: 1.51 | 30.7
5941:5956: 0.42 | 34.1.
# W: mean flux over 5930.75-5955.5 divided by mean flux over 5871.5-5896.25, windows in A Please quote 1.09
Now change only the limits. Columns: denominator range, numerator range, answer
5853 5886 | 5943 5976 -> 1.01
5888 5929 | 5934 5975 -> 1.06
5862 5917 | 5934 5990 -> 1.06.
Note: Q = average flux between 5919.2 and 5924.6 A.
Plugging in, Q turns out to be 34.7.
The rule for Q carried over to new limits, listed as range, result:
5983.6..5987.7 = 35.1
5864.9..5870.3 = 35.7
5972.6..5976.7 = 32.7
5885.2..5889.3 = 29.9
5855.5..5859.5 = 37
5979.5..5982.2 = 36.8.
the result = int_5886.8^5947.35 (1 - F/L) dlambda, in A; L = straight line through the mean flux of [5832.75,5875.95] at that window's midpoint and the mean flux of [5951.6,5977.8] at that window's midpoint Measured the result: 3.0 A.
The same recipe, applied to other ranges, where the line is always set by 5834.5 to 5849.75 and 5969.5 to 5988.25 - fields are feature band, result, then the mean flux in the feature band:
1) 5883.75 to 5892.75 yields 1.7 A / 29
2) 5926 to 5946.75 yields 0.3 A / 34.6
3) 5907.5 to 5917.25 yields 0.2 A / 34.7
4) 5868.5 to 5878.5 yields 0.2 A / 35.3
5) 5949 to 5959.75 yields 0.1 A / 34.4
